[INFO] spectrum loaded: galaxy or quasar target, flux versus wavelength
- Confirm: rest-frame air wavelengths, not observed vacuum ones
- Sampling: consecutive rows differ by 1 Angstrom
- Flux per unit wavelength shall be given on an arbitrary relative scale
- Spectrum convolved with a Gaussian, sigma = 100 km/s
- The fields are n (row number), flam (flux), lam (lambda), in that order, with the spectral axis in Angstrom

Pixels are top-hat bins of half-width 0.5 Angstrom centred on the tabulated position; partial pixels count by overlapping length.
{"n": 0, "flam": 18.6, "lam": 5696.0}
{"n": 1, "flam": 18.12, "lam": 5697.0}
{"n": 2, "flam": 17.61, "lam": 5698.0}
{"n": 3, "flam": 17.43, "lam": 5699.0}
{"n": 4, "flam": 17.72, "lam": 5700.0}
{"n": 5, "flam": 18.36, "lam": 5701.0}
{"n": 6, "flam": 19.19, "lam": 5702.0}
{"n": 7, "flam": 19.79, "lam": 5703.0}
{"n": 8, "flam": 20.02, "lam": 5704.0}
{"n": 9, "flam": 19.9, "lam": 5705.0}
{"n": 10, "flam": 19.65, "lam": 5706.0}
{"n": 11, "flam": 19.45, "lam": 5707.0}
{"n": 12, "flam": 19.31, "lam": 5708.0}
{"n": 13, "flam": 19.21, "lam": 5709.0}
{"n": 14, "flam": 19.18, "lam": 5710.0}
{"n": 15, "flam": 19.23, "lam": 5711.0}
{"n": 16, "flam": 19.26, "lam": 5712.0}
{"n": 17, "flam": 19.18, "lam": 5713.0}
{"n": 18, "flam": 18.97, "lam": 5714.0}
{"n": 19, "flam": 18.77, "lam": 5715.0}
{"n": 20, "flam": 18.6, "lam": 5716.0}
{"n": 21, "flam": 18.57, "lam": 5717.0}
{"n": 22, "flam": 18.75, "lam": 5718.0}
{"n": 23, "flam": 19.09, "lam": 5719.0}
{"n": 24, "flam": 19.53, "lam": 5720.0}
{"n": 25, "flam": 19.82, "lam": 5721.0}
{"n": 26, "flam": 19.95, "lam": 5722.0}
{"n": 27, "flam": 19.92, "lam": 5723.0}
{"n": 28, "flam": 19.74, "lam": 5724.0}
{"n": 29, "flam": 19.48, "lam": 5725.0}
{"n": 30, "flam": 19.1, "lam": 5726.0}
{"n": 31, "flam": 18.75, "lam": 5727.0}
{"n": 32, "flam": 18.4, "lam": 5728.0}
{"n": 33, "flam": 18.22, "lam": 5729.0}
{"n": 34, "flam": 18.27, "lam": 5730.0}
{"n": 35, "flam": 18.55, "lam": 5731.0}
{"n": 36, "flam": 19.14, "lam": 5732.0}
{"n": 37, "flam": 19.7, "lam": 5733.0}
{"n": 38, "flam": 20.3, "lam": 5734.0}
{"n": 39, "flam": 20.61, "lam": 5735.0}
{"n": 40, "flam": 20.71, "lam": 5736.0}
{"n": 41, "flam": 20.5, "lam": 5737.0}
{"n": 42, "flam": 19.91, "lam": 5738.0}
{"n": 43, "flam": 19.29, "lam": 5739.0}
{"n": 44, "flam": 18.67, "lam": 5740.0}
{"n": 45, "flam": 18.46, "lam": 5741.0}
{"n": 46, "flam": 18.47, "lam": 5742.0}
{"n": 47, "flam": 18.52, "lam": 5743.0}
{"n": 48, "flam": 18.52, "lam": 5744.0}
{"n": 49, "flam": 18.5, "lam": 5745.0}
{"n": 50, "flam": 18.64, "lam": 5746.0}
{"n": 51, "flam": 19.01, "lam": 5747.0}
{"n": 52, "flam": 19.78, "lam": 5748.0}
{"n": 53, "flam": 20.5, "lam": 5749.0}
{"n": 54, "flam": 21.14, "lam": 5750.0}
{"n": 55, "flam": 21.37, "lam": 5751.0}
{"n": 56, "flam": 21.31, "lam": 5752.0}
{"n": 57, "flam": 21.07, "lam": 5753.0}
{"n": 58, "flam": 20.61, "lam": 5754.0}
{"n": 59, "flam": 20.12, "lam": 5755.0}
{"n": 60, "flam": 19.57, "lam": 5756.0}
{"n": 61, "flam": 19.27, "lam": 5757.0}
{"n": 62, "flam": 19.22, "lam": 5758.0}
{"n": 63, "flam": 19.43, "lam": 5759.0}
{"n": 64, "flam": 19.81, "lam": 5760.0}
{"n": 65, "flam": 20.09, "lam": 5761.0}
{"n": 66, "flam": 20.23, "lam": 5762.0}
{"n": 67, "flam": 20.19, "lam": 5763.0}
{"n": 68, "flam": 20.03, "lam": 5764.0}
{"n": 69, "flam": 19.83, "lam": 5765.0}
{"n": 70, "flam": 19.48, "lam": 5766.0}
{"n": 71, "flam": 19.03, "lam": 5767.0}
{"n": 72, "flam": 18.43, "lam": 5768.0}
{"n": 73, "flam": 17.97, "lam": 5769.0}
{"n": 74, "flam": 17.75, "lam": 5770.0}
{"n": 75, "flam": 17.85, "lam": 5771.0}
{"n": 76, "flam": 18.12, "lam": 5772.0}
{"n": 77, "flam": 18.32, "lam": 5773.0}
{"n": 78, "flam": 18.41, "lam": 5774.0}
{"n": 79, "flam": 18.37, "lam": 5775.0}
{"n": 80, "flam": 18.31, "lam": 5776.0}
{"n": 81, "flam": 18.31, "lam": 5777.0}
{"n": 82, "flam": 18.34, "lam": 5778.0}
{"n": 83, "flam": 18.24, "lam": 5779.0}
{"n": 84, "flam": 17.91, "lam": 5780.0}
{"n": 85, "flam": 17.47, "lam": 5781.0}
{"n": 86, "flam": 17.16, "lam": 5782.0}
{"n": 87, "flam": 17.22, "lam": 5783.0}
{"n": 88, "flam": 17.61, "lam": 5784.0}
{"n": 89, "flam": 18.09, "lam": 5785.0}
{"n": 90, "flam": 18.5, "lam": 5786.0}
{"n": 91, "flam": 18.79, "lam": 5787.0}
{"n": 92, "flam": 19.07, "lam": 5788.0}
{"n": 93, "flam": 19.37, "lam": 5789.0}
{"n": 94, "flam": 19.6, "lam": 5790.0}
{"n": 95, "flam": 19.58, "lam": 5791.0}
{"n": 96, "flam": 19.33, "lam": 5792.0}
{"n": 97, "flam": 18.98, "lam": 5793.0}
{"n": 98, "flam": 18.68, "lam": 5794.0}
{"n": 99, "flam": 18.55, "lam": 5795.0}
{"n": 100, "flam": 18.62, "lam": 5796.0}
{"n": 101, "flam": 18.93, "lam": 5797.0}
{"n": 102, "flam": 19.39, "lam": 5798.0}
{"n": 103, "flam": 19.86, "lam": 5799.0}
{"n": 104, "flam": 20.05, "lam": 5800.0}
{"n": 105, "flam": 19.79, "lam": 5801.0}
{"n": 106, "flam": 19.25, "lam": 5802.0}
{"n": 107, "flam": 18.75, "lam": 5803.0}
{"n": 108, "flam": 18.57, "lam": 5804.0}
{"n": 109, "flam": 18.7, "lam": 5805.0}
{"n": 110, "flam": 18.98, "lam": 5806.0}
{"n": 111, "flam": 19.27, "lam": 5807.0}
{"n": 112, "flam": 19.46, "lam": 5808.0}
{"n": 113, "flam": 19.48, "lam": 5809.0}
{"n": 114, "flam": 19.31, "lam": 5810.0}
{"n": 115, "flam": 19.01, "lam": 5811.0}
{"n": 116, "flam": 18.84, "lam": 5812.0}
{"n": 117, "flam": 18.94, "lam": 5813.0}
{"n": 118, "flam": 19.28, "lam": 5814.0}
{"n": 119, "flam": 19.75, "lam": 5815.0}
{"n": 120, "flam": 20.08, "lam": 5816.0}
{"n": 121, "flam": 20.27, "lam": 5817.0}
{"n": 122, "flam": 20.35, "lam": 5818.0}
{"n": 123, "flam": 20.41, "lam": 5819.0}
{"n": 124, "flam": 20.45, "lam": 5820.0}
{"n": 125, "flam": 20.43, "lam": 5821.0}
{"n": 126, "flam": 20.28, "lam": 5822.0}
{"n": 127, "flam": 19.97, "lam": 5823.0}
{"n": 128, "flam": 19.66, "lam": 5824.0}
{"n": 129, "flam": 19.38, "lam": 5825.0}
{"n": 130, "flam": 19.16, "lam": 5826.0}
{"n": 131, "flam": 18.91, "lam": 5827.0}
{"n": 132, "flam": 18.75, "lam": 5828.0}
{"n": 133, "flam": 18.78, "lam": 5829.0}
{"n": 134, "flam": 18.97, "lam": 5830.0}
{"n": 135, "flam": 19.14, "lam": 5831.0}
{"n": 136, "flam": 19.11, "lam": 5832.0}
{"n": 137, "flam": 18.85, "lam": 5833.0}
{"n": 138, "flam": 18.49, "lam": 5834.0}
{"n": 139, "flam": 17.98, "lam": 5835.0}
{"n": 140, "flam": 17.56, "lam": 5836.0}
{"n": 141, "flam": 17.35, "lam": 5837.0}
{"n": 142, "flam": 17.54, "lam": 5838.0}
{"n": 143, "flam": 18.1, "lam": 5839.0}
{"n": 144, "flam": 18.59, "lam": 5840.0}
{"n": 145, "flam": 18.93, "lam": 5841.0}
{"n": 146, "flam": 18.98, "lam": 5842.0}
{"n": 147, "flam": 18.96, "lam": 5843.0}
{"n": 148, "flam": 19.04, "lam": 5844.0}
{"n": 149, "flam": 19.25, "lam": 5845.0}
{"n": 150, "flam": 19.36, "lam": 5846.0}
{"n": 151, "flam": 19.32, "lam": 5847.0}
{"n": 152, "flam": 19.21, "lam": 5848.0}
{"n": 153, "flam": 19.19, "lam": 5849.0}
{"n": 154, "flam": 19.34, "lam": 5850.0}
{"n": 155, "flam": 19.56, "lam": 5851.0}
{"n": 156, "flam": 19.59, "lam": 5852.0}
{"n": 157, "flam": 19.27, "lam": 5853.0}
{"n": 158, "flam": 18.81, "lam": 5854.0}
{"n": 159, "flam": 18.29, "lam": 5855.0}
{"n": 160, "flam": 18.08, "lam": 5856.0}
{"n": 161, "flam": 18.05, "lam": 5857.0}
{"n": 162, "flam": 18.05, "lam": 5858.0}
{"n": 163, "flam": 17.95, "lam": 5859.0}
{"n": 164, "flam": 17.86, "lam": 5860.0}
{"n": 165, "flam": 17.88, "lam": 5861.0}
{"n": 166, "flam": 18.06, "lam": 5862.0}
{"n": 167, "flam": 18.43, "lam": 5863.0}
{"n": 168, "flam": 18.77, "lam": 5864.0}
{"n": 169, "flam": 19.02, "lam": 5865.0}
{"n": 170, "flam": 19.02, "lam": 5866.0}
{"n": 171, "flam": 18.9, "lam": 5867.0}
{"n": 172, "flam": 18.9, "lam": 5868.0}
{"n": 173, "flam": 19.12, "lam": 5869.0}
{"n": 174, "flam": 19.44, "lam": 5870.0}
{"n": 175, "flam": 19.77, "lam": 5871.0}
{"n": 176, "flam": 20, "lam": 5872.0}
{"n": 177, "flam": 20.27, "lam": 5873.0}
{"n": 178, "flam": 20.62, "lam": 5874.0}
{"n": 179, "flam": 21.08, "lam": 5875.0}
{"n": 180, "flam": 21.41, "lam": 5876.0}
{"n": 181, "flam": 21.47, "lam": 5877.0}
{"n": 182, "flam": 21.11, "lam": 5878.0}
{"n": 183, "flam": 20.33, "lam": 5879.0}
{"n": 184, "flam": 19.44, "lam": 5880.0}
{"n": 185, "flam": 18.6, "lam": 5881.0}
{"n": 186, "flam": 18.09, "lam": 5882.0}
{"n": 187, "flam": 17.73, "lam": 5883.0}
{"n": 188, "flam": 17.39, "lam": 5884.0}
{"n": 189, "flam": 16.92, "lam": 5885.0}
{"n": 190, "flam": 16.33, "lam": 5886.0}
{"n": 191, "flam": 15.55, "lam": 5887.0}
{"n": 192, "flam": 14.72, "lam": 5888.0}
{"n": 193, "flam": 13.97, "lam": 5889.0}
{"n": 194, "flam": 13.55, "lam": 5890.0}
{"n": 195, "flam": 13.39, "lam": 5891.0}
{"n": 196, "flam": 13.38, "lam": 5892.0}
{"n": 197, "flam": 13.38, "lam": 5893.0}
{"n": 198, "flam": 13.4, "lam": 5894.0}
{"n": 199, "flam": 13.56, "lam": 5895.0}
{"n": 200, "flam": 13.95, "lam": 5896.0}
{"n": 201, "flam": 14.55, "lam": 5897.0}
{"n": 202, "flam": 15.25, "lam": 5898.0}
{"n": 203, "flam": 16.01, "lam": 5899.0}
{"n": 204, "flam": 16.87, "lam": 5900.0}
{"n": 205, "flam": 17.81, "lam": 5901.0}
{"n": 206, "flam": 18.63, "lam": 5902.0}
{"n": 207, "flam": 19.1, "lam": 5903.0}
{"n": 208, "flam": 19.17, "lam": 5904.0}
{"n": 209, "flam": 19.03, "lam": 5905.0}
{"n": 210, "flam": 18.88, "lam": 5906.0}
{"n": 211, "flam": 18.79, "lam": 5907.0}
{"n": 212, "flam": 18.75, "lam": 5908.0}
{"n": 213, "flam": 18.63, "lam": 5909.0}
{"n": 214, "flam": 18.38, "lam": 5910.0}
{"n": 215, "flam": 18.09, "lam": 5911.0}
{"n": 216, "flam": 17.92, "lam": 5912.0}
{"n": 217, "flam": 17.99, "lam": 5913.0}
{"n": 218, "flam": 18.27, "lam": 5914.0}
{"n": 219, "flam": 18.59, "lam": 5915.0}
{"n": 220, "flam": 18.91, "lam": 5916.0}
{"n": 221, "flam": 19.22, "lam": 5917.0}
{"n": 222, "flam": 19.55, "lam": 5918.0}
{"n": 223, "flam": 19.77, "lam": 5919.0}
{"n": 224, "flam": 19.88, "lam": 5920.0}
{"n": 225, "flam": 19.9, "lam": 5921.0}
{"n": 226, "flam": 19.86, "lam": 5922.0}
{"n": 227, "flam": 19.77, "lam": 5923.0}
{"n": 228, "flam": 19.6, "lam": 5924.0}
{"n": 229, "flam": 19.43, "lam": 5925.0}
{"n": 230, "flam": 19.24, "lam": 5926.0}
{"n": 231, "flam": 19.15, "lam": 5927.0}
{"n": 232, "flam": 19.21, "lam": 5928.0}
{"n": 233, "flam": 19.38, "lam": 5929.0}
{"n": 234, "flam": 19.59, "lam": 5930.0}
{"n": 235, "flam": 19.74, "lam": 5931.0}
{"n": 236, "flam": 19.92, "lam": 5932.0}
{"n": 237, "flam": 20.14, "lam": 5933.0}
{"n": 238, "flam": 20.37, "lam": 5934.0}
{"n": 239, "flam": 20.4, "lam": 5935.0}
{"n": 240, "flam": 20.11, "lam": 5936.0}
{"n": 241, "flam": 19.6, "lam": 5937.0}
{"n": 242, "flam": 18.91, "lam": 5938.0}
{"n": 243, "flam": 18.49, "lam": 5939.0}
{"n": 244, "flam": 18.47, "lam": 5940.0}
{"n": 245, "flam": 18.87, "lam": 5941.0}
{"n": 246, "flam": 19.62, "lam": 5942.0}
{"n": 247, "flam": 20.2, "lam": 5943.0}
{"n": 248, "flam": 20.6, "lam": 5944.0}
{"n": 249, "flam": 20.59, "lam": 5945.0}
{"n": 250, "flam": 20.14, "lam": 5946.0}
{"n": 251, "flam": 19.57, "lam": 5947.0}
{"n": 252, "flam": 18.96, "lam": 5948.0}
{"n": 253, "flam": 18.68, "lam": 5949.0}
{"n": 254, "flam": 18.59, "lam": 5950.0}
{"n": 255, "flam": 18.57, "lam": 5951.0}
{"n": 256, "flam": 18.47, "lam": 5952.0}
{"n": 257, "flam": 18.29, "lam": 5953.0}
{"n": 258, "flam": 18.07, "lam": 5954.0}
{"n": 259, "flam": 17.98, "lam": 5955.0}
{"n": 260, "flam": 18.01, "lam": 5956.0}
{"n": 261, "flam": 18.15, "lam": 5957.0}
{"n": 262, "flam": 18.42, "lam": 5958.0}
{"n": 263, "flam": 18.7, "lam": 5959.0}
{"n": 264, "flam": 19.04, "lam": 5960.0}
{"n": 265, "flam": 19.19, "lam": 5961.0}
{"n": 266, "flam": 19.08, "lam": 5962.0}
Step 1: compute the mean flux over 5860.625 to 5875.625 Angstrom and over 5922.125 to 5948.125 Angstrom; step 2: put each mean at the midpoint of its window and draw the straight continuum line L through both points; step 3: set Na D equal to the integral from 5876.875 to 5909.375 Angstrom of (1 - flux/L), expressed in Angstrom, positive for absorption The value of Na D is 4.33 Angstrom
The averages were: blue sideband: 19.3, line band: 16.8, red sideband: 19.6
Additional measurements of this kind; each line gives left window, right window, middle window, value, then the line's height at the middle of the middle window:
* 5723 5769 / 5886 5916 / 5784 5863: -4.2 Angstrom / 18.1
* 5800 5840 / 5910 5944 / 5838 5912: 4.6 Angstrom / 19.3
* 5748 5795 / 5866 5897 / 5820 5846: -1.0 Angstrom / 18.2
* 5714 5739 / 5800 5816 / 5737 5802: 0.6 Angstrom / 19.3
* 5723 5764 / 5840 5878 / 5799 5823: -0.3 Angstrom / 19.4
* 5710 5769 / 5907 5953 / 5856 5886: 0.5 Angstrom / 19.3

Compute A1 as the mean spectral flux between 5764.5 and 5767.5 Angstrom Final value 19.4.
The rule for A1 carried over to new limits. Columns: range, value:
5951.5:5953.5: 18.4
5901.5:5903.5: 18.9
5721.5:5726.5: 19.6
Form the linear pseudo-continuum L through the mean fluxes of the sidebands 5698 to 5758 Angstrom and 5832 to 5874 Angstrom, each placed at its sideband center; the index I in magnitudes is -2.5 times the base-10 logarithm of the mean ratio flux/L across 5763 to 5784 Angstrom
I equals 0.046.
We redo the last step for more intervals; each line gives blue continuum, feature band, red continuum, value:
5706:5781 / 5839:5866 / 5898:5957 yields 0.02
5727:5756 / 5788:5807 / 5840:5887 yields 0.01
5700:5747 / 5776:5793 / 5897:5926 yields 0.03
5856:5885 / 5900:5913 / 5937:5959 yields 0.03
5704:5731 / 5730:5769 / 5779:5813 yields -0.03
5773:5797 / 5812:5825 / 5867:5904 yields -0.10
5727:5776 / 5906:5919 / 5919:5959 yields 0.04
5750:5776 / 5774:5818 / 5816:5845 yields 0.02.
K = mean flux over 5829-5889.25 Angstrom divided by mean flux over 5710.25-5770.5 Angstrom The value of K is 0.96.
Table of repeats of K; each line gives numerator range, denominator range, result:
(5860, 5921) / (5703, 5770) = 0.92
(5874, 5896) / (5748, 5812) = 0.88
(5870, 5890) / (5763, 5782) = 1.01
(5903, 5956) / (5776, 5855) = 1.01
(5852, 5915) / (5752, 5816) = 0.94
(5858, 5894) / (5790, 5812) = 0.94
